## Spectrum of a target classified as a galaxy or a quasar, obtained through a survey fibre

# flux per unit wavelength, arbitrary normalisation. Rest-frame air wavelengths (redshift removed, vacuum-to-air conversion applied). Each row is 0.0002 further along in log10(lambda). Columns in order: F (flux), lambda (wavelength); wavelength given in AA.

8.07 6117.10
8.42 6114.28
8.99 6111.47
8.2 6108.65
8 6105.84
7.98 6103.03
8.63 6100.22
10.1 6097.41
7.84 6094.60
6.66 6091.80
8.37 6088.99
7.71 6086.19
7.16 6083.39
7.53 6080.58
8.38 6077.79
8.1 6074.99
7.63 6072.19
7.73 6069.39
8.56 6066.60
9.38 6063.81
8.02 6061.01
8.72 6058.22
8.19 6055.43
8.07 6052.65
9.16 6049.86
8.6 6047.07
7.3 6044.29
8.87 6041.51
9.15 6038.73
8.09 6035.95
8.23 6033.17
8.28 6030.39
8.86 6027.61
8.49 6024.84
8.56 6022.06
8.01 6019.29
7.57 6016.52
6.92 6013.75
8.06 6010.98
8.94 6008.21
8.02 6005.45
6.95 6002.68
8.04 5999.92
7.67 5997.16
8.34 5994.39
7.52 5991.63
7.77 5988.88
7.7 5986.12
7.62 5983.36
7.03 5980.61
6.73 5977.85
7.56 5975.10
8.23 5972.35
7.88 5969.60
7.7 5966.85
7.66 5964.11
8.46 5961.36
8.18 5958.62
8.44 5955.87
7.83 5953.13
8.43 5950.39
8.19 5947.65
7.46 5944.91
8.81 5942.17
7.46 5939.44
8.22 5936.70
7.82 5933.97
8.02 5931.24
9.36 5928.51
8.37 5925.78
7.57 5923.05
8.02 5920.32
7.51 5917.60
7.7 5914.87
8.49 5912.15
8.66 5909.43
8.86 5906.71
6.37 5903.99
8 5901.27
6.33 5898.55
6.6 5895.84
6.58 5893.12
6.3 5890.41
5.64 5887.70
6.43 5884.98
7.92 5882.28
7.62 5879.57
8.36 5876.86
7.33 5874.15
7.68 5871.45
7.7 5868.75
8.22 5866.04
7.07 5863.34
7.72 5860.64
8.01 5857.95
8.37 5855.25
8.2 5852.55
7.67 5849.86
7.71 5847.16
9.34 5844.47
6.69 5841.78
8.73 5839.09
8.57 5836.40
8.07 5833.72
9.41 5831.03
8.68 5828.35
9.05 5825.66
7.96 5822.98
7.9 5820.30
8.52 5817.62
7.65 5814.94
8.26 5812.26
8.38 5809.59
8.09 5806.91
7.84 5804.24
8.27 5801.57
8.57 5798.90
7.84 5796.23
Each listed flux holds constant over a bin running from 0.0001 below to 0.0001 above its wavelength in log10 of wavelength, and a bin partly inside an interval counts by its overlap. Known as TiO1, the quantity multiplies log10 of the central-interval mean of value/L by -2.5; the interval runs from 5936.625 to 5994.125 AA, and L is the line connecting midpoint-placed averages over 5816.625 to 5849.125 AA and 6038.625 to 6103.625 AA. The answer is 0.06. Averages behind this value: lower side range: 8.37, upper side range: 8.23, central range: 7.85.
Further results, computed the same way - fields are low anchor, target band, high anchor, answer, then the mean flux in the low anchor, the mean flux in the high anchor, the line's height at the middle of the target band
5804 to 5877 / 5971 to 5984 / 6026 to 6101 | 0.11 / 8.11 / 8.27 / 8.21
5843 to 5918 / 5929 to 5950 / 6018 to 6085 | -0.03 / 7.58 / 8.29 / 7.83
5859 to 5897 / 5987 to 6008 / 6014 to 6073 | 0.03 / 7.23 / 8.34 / 8.03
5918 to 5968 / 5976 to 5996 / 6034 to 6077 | 0.09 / 8.1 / 8.37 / 8.2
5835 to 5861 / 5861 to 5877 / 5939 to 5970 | 0.06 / 8.12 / 8.07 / 8.11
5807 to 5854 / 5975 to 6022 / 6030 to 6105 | 0.07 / 8.28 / 8.24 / 8.25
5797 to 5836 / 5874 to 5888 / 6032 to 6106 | 0.14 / 8.33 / 8.23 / 8.31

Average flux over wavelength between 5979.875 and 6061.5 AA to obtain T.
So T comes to 8.1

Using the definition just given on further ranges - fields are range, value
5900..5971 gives 8.06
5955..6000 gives 7.78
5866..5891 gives 7.3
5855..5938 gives 7.63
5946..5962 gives 8.23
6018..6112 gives 8.27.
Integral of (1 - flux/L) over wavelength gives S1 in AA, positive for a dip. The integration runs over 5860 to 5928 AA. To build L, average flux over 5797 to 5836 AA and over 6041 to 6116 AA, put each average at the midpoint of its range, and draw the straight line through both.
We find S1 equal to 6.5 AA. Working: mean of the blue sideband 8.33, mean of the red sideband 8.22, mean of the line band 7.5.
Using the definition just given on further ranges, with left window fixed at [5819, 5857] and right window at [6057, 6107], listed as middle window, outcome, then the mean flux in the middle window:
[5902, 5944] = 0.9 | 8.08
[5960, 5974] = 0.4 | 7.98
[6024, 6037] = -0.4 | 8.39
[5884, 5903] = 3.9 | 6.55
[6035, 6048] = -0.4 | 8.41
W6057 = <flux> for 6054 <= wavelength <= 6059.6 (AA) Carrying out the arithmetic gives 8.46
